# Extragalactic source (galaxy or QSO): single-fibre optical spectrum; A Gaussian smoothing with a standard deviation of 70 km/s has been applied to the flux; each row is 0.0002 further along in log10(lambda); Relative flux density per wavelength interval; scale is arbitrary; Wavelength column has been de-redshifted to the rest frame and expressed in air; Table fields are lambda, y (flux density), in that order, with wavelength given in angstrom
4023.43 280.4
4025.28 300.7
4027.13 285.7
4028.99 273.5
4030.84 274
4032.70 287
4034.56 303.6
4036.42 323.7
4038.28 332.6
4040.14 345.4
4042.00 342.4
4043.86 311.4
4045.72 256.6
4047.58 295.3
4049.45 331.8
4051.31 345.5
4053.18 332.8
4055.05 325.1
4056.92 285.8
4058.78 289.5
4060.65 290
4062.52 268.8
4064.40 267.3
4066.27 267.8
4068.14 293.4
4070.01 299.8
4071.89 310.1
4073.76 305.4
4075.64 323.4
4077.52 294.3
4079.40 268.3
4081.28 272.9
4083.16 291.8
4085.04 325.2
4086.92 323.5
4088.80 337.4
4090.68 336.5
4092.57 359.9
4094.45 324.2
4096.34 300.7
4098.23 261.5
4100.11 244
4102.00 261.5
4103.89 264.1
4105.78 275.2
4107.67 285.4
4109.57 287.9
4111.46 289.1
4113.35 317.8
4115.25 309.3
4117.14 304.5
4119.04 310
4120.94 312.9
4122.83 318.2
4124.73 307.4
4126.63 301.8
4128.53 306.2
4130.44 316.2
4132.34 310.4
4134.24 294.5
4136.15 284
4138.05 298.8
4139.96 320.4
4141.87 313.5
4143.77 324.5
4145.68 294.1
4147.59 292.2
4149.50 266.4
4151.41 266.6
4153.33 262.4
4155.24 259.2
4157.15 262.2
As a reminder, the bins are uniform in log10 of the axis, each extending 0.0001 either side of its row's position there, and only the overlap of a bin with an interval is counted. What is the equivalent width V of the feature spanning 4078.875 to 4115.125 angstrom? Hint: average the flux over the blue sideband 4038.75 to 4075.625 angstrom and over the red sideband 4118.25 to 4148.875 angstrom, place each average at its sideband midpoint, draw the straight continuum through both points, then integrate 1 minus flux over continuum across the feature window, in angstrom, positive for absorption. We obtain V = 1.0 angstrom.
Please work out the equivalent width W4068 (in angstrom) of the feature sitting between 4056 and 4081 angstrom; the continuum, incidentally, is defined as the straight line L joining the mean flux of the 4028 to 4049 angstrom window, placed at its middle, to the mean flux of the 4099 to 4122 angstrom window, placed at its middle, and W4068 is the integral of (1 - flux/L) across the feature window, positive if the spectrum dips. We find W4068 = 0.74 angstrom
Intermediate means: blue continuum 305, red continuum 289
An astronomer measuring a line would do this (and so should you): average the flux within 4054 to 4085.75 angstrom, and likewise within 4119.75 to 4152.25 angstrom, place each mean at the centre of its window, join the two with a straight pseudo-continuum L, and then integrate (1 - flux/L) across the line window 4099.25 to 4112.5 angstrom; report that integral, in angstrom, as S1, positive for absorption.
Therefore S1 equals 1.1 angstrom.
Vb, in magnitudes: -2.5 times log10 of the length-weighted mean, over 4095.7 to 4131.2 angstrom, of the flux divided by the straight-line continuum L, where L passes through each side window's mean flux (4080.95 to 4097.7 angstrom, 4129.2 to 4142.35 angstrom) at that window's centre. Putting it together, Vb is 0.07 mag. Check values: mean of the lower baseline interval 319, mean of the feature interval 293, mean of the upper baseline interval 305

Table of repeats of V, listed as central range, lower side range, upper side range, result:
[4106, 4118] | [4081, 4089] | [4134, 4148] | 0.38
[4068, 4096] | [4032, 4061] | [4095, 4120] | -1.34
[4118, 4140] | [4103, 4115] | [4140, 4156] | -1.42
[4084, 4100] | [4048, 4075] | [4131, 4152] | -0.91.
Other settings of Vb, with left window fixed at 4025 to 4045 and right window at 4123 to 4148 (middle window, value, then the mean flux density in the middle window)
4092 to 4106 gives 0.08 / 285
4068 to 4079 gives 0.01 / 303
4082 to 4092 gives -0.06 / 323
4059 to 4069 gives 0.11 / 278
